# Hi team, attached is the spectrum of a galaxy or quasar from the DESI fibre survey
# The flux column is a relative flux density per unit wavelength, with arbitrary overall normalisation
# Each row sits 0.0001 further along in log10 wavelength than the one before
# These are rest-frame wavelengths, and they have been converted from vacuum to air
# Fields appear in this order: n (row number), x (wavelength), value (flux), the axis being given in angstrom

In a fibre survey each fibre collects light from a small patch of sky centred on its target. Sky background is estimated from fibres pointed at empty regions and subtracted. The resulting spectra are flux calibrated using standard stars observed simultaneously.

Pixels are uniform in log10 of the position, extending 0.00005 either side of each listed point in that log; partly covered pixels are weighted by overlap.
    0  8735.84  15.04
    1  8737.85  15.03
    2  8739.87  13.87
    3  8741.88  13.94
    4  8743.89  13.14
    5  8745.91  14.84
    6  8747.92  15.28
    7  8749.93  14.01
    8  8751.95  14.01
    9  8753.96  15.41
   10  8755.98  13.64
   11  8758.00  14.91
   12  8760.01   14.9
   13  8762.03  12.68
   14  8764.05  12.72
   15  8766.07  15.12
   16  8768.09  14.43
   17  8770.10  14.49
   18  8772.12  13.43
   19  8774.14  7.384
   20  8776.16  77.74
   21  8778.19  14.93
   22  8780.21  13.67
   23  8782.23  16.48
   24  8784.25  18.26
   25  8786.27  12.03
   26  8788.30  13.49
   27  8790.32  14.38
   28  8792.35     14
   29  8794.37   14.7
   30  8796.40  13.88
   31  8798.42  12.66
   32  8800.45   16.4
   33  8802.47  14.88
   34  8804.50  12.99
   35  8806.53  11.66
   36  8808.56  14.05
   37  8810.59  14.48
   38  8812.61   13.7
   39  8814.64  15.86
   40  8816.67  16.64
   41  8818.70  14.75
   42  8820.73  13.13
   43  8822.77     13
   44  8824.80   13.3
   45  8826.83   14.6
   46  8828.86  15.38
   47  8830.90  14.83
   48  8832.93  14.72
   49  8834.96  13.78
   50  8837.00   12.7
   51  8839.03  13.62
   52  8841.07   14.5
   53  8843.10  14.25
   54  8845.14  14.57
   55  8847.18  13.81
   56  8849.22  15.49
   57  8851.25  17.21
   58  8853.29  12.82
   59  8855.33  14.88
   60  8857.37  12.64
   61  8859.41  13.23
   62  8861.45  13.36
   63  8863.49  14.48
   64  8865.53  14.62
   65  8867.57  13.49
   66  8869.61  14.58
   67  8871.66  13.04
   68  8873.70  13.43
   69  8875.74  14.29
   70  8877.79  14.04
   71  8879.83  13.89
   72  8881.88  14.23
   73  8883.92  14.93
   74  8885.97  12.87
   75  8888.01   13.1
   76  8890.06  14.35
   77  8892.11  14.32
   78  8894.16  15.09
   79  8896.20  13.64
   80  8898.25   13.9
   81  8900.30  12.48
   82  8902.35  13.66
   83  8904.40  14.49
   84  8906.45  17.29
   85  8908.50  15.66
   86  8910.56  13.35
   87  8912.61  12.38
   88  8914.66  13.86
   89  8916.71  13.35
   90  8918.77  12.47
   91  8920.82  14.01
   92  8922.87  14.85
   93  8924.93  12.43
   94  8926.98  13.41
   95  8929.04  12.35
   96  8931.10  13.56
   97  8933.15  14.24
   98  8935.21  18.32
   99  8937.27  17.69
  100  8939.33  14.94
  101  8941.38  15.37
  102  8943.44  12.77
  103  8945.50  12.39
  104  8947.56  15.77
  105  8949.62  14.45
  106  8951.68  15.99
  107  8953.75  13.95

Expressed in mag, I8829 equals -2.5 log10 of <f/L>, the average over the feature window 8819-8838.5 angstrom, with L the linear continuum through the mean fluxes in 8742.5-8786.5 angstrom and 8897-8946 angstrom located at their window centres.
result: 0.14 mag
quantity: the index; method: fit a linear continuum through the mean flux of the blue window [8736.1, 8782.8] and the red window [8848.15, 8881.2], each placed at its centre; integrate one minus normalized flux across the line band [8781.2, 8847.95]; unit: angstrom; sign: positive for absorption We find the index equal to 4.6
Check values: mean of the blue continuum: 16.8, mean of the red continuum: 14.1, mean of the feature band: 14.3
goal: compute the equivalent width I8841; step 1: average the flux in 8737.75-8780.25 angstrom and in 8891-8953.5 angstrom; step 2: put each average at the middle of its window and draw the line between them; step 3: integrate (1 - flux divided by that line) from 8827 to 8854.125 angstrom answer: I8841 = 2.0 angstrom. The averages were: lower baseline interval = 16.9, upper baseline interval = 14.3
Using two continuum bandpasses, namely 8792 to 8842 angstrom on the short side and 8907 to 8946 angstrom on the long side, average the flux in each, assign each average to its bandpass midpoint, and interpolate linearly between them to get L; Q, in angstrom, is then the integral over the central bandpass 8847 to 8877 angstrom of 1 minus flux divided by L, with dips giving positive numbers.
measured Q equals 0.1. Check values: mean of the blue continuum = 14.2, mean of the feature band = 14.1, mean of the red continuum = 14.1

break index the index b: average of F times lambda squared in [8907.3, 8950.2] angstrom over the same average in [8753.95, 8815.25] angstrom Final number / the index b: 0.91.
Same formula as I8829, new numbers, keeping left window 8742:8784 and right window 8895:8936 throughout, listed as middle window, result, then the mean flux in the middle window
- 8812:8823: 0.10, 14.6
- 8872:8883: 0.06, 13.9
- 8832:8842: 0.13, 13.8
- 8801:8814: 0.17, 13.8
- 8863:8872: 0.07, 14.1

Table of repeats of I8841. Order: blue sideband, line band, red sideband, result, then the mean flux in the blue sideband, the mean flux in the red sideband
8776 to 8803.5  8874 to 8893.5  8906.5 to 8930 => 0.8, 17.3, 13.6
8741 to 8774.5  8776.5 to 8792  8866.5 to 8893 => -3.9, 13.9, 13.9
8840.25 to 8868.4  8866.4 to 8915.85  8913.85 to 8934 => -0.7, 14.2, 13.4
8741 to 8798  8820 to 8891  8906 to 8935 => 4.2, 16.3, 13.9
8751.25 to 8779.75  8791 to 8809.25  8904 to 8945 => 3.6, 18.2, 14.3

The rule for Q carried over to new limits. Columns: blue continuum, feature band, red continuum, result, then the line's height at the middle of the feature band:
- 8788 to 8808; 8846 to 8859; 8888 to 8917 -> -0.37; 14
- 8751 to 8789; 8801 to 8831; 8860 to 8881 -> 2.96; 15.8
